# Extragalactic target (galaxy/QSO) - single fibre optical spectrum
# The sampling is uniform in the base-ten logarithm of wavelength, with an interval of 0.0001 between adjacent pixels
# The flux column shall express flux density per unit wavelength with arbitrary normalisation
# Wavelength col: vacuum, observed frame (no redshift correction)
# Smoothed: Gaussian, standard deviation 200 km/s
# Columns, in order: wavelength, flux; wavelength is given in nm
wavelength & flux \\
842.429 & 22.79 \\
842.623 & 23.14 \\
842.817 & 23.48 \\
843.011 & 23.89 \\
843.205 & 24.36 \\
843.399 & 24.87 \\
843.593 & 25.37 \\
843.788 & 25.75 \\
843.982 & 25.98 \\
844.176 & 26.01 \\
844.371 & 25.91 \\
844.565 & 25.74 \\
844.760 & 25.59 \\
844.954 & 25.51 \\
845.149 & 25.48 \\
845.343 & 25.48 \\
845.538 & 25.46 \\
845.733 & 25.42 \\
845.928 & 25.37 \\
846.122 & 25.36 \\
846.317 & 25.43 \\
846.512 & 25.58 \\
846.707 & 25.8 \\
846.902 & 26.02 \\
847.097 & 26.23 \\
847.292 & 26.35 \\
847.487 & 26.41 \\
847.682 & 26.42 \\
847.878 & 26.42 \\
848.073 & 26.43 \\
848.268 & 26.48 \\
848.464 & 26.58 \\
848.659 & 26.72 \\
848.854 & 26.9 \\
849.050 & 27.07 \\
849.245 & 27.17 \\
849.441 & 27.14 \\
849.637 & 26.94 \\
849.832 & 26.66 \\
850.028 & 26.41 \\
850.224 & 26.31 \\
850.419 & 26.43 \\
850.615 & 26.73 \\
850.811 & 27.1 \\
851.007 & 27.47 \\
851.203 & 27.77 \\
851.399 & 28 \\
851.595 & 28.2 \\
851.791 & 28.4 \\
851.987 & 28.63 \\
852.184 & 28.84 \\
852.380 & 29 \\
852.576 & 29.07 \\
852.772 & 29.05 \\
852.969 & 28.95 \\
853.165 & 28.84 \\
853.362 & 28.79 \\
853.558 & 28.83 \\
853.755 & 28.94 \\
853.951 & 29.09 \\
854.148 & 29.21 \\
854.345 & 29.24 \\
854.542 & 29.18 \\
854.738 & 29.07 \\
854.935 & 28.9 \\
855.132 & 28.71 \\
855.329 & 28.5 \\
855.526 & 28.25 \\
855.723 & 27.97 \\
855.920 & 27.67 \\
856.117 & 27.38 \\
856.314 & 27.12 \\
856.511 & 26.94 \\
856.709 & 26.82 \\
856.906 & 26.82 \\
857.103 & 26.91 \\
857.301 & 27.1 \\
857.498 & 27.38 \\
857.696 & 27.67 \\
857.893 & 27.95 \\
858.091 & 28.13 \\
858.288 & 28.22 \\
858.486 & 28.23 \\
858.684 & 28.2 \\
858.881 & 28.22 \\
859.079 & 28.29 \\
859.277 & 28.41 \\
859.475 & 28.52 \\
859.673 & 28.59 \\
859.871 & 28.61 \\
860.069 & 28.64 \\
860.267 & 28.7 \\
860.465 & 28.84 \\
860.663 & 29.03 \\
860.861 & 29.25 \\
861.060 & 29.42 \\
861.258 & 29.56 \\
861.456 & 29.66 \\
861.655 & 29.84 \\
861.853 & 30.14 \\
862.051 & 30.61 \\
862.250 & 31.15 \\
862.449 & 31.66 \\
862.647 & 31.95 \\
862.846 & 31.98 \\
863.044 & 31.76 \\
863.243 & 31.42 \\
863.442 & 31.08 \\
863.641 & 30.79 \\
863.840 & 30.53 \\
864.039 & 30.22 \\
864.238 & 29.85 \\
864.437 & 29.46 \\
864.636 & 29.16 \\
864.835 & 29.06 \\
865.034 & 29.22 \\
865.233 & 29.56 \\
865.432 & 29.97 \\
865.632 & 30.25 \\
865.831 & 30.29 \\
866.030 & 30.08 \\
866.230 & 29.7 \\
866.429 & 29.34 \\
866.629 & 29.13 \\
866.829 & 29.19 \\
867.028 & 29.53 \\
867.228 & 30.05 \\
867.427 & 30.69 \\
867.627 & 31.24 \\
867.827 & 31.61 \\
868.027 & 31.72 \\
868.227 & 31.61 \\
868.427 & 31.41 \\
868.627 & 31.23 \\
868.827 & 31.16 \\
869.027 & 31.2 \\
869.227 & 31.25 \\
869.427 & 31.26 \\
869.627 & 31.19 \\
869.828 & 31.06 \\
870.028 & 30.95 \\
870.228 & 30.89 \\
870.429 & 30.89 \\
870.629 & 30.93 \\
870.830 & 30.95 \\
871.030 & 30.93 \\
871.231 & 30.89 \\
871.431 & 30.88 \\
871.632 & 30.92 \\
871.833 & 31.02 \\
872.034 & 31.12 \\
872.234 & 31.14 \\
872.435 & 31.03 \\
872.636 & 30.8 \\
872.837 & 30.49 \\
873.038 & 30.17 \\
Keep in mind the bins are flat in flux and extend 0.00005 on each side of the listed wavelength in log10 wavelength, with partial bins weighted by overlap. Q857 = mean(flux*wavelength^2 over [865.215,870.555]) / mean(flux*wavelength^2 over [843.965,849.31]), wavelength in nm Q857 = 1.24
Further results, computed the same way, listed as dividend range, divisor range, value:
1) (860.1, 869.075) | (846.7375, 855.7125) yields 1.13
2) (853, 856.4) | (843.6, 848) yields 1.13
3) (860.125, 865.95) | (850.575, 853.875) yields 1.09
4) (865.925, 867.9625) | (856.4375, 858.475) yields 1.12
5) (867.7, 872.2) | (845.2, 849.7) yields 1.25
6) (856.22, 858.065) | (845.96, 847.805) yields 1.07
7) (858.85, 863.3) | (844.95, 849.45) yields 1.18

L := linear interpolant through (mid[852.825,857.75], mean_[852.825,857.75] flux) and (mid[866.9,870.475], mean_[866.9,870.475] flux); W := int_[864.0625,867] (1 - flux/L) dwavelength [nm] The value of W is 0.07 nm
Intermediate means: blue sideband 28.2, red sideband 31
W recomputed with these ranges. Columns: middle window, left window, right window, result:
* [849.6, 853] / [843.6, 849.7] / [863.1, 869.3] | -0.08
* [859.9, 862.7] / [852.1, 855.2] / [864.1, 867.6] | -0.04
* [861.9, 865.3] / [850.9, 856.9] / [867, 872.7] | -0.06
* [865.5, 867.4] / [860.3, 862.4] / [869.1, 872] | 0.04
